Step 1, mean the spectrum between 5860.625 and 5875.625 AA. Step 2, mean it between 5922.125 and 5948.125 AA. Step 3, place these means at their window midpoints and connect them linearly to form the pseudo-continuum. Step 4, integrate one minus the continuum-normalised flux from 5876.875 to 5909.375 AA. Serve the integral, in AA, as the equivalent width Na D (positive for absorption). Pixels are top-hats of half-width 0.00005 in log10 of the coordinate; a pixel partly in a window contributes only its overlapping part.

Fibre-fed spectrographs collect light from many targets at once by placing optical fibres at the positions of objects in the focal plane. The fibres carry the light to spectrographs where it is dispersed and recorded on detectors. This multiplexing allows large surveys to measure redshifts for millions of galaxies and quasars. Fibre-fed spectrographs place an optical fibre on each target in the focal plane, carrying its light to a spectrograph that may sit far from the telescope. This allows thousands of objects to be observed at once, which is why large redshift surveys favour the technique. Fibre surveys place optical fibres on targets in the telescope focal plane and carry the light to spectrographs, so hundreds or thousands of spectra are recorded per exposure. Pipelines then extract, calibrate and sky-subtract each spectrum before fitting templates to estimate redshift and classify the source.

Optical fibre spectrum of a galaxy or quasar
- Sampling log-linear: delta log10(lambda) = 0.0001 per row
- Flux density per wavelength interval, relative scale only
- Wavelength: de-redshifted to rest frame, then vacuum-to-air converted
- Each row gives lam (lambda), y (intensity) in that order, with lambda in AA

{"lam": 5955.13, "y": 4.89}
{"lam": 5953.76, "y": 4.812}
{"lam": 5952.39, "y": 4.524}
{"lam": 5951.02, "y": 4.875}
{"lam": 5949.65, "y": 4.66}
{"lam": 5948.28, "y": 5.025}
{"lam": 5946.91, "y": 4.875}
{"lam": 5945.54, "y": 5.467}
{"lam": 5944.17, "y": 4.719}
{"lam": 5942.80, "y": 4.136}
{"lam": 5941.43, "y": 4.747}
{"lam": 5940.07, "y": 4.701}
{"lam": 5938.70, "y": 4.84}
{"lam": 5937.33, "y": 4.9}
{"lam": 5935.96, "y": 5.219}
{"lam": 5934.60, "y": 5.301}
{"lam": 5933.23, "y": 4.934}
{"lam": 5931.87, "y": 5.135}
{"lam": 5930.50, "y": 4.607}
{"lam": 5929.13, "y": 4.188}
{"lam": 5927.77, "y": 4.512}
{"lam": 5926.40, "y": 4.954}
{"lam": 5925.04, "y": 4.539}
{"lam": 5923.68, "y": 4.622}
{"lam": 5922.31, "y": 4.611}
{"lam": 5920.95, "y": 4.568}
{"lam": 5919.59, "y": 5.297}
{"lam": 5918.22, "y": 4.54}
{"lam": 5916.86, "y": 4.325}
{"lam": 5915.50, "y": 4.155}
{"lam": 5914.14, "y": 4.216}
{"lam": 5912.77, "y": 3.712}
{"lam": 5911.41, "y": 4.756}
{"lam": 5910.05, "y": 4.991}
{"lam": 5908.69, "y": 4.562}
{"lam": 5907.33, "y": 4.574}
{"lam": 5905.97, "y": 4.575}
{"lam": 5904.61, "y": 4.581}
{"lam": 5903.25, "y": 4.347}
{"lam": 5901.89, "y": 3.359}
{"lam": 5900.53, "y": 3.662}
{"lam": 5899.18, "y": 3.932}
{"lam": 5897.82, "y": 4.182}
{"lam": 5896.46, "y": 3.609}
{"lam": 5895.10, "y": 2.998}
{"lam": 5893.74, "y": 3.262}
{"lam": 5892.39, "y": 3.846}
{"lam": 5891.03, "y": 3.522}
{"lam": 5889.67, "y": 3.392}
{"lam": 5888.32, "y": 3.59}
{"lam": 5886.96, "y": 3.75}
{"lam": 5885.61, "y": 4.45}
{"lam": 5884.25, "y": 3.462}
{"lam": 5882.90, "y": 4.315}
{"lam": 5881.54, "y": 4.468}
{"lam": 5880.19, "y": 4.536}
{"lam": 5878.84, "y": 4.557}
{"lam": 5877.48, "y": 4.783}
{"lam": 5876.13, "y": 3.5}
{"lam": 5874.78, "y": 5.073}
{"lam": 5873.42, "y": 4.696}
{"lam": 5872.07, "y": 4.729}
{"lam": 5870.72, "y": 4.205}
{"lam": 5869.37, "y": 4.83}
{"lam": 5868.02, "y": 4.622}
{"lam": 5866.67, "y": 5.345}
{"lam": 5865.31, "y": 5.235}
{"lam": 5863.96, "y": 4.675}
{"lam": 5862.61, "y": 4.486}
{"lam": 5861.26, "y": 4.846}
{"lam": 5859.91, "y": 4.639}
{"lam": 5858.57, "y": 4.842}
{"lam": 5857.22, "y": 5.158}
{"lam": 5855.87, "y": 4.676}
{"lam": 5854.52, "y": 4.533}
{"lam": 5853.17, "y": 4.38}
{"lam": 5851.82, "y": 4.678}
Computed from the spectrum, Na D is 5.3 AA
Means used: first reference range 4.78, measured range 4.01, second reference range 4.8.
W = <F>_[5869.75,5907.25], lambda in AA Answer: 4.07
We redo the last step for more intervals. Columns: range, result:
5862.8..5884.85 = 4.57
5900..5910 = 4.29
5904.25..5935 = 4.61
